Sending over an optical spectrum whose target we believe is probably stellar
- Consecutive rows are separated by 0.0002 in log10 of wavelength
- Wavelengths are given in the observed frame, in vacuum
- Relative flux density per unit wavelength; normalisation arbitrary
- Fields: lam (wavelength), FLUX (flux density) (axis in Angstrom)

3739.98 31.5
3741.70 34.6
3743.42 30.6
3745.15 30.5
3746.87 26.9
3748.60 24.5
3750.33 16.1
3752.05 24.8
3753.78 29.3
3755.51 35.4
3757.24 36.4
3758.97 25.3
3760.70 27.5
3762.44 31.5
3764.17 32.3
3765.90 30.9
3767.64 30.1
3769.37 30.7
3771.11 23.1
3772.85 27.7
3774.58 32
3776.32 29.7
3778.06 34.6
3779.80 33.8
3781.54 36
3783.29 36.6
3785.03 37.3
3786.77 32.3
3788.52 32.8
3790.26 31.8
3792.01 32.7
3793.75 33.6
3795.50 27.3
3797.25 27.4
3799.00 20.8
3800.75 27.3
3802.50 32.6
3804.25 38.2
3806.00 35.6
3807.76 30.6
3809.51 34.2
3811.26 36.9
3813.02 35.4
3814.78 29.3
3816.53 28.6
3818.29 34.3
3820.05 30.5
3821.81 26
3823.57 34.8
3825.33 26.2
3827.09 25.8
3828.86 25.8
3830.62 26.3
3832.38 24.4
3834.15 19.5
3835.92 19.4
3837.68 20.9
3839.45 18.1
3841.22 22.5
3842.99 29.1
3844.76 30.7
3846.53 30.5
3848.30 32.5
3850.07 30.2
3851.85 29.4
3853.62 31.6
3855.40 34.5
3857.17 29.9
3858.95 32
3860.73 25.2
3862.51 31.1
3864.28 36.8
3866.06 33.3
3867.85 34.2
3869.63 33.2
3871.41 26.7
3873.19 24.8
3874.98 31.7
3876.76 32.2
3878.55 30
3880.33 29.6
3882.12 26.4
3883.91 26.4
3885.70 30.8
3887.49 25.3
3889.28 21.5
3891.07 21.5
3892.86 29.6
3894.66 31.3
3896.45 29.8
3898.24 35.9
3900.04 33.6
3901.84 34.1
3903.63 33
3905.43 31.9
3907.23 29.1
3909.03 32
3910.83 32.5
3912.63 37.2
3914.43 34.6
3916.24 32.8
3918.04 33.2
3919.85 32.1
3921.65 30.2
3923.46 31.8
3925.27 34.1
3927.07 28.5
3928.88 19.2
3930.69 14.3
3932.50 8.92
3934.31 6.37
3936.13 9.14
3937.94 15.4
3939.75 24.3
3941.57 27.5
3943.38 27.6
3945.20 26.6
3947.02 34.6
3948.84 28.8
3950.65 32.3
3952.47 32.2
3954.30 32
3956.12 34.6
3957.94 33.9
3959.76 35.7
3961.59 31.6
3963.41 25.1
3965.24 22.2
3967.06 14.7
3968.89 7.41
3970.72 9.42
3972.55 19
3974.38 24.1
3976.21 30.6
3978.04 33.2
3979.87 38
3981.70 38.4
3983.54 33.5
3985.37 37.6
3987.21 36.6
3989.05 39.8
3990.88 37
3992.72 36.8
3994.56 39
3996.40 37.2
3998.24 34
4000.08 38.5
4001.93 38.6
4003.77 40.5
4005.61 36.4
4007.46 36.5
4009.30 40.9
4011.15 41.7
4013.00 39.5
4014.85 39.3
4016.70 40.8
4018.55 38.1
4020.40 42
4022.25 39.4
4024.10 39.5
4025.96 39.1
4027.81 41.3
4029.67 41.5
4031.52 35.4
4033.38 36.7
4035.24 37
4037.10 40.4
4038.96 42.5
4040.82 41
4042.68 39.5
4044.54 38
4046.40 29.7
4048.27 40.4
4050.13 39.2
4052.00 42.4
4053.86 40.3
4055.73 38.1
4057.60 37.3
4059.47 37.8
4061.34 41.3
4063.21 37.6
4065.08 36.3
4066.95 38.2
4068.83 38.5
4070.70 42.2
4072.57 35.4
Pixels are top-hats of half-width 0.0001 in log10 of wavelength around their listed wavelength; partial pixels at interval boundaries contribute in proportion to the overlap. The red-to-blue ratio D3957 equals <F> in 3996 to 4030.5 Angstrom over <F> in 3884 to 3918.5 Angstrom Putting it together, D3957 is 1.27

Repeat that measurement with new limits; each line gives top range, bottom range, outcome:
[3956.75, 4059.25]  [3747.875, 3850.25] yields 1.20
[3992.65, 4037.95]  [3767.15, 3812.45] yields 1.22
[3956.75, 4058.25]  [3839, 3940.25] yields 1.25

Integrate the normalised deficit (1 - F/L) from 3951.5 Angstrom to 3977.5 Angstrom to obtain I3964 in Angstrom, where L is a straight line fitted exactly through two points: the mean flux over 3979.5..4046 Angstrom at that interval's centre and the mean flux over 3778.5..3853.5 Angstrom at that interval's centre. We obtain 7.9 Angstrom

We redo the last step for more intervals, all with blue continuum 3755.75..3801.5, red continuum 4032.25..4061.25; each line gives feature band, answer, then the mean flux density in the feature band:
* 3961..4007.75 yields 7.16 Angstrom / 31.3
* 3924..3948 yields 9.50 Angstrom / 21.5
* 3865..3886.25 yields 2.36 Angstrom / 30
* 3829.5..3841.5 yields 4.03 Angstrom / 21.6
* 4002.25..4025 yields -1.06 Angstrom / 39.5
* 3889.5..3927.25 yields 3.23 Angstrom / 31.7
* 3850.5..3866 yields 0.86 Angstrom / 31.4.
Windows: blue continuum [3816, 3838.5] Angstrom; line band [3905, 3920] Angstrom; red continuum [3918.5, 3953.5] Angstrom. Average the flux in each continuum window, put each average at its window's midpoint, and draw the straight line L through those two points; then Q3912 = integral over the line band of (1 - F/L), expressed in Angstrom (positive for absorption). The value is -4.8 Angstrom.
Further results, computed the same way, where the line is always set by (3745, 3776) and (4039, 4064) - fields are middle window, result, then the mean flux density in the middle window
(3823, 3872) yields 5.15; 28.4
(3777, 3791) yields -2.35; 34.4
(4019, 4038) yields -0.60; 39.2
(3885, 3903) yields 2.12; 29.4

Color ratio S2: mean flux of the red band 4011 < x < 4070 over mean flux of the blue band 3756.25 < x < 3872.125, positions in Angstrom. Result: 1.3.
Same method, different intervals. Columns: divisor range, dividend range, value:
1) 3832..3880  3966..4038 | 1.22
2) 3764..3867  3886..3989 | 0.93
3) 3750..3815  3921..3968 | 0.81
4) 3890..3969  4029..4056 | 1.40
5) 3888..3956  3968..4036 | 1.28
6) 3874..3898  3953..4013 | 1.14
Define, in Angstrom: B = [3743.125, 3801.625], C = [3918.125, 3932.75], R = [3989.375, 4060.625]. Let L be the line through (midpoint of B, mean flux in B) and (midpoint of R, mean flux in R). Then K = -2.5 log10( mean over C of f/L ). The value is 0.33 mag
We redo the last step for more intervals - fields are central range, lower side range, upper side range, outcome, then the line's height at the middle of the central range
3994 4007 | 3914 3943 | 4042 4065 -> -0.17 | 32.2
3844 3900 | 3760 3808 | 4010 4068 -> 0.14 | 34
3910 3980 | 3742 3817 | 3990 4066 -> 0.35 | 36.1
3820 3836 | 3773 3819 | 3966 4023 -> 0.25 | 32.6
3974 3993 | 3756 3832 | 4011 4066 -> 0.06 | 37.2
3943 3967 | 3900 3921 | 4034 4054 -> 0.16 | 35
